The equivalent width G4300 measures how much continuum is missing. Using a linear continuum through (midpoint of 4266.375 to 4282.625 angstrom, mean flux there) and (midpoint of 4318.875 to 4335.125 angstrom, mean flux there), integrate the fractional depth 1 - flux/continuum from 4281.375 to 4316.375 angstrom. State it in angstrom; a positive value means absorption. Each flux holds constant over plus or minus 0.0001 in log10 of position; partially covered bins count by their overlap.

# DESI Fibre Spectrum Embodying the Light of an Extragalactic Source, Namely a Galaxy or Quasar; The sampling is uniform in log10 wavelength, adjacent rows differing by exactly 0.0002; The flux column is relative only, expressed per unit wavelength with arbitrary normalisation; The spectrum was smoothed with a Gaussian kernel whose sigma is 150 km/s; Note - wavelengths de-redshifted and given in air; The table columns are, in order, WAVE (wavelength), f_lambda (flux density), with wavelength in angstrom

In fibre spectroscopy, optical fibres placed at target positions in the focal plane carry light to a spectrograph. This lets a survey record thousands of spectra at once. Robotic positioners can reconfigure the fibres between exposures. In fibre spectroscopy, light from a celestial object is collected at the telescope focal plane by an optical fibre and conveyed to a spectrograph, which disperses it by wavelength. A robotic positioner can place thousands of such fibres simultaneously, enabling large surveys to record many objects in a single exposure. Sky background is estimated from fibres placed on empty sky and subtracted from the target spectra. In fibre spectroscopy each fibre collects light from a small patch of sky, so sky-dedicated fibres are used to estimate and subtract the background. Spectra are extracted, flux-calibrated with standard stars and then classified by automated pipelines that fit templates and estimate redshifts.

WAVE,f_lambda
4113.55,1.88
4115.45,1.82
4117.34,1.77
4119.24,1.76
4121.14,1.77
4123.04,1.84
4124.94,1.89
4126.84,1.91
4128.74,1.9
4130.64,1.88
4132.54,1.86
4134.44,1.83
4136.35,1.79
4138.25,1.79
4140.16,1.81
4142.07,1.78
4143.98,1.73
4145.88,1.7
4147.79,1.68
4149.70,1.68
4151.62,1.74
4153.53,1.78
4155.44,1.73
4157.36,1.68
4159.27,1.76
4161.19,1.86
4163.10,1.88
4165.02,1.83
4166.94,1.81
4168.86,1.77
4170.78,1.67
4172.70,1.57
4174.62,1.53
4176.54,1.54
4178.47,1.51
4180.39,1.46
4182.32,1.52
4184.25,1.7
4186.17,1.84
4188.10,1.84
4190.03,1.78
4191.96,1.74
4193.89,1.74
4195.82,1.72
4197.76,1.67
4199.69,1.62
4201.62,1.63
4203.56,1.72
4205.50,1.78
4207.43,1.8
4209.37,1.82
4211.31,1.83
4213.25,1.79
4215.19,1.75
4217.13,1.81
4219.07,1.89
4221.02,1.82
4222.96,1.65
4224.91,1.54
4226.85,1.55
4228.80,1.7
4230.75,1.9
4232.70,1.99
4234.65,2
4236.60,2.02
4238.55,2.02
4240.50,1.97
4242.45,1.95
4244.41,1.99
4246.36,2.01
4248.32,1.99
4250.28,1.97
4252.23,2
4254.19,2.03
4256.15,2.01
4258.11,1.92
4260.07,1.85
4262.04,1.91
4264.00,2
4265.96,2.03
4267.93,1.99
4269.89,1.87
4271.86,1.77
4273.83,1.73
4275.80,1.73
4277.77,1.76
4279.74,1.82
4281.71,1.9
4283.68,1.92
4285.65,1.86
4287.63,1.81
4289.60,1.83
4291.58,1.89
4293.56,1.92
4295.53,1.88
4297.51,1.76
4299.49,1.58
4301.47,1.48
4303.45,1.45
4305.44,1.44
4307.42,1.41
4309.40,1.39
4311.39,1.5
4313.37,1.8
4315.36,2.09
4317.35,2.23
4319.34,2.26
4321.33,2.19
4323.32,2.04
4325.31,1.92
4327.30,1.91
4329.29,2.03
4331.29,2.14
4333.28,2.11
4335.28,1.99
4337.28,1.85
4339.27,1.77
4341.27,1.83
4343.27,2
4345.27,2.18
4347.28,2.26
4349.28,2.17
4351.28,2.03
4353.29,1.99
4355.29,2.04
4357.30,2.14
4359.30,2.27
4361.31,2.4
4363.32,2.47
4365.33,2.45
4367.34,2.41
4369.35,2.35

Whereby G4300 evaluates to 3.98 angstrom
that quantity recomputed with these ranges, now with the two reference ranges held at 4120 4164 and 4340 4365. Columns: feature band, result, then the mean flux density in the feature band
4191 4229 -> 3.6 angstrom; 1.73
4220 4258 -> 1.1 angstrom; 1.9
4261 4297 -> 2.9 angstrom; 1.87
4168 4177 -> 1.1 angstrom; 1.62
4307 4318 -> 1.8 angstrom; 1.74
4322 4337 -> 0.7 angstrom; 2.02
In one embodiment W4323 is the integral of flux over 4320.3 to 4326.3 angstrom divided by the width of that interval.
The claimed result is 2.05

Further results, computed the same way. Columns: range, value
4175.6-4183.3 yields 1.51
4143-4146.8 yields 1.72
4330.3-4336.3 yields 2.08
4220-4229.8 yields 1.65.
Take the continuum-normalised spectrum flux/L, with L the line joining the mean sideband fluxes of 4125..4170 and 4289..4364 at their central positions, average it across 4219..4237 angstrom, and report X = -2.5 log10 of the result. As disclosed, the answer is 0.038 mag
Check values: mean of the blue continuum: 1.79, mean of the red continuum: 1.94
